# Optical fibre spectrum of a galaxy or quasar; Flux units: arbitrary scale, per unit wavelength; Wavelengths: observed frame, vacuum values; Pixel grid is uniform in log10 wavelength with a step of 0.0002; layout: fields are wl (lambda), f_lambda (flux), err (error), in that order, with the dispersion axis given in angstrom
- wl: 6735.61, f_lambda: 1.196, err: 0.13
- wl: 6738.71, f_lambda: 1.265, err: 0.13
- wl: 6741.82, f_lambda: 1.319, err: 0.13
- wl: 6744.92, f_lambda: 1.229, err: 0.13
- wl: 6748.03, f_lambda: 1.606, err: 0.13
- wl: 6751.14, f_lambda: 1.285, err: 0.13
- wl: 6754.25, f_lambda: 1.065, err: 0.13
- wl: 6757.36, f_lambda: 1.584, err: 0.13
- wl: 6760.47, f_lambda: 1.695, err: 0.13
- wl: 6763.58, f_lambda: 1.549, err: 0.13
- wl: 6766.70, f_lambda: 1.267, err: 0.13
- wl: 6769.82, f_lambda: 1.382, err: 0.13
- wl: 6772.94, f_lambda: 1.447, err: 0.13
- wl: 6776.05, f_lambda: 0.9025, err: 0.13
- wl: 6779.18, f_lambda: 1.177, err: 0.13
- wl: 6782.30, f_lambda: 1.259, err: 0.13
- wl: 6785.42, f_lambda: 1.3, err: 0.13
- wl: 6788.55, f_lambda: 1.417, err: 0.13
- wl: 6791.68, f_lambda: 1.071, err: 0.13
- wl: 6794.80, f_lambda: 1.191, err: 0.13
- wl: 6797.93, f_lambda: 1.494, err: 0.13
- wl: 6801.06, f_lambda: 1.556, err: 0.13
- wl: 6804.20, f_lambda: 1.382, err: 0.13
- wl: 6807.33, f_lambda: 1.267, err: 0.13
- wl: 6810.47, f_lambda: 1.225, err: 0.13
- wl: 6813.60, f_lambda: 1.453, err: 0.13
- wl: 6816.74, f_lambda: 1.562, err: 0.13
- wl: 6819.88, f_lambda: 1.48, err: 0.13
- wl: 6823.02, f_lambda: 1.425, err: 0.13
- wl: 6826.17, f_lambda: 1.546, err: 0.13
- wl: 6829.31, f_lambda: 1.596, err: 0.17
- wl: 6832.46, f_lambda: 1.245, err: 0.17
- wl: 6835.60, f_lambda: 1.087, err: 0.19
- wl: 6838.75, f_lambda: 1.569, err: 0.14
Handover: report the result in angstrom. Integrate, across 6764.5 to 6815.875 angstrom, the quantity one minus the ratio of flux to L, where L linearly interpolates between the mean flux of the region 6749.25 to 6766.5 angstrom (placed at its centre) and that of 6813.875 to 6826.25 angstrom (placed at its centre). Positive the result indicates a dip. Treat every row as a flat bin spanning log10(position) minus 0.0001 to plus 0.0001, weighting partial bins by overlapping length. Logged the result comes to 5.43 angstrom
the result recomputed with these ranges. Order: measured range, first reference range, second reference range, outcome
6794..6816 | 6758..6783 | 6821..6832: 0.85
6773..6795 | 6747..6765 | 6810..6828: 3.86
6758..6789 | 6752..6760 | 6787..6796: -0.97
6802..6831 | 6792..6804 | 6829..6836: -2.36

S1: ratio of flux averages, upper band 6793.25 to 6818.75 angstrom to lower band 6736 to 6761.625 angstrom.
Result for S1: 1.02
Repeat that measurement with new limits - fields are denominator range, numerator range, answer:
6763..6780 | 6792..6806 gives 1.08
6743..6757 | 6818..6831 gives 1.14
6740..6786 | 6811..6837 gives 1.06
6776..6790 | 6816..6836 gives 1.15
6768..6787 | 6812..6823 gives 1.20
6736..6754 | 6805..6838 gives 1.06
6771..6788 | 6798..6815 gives 1.12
